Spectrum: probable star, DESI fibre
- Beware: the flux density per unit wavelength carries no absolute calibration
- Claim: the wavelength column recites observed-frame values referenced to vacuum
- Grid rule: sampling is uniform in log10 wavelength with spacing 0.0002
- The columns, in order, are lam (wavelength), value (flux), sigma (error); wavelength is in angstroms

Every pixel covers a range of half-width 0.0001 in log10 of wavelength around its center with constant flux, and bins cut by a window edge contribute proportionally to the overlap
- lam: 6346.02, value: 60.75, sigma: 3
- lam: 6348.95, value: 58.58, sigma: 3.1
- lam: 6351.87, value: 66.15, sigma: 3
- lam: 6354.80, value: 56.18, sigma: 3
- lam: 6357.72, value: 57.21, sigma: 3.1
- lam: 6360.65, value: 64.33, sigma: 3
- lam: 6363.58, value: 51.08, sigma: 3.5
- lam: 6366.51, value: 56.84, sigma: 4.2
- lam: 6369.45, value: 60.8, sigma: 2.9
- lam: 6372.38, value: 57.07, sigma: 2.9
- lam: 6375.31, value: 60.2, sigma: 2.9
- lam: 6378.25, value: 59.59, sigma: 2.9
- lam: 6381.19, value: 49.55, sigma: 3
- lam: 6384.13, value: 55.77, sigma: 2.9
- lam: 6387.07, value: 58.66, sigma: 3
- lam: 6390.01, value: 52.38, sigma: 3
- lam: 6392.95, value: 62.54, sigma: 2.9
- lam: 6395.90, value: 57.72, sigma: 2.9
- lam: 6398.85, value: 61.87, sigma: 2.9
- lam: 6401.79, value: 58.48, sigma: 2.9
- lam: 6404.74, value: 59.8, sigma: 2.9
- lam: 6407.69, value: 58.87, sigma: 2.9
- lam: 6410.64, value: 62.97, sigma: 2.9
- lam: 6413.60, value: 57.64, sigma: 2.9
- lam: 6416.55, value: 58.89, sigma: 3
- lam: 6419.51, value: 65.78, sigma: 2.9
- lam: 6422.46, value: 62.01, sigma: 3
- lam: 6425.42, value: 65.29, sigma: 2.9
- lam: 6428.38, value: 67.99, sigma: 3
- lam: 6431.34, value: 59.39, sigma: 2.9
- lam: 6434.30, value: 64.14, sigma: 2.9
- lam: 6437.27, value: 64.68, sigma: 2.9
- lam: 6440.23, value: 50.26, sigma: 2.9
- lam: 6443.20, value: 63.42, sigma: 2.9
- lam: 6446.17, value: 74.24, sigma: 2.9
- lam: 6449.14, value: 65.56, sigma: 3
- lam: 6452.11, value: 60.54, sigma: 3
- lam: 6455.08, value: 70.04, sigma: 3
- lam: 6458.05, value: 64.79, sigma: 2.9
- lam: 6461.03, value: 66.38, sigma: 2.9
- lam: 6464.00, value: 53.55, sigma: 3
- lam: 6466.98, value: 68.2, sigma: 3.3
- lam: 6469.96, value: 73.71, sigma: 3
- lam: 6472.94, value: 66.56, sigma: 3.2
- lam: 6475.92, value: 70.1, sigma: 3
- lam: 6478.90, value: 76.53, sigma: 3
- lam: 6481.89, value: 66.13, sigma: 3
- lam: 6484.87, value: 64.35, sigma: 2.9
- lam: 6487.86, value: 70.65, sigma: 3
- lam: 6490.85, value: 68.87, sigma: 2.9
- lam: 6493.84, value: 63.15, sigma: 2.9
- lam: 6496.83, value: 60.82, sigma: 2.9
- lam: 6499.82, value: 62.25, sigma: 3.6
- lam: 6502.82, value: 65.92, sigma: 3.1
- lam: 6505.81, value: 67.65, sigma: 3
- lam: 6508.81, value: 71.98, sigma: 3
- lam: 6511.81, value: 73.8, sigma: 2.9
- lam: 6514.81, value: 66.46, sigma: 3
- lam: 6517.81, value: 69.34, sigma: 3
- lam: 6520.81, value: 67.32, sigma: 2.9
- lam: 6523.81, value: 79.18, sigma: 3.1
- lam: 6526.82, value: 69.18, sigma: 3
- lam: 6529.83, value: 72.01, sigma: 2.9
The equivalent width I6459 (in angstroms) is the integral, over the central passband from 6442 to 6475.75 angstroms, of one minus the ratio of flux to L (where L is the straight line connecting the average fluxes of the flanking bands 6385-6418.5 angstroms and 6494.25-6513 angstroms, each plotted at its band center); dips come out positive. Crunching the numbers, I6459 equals -1.5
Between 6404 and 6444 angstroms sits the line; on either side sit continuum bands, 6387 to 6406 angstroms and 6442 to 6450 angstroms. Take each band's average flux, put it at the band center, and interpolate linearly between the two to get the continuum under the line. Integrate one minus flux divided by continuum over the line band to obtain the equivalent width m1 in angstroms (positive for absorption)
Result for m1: 1.5 angstroms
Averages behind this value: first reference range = 58.8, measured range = 61.5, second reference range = 68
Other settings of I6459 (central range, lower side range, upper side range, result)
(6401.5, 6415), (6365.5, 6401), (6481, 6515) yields 0.0 angstroms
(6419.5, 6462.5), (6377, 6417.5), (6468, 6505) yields -1.1 angstroms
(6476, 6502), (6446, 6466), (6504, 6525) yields 0.4 angstroms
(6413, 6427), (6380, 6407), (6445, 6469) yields -0.3 angstroms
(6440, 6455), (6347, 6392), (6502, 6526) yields 0.0 angstroms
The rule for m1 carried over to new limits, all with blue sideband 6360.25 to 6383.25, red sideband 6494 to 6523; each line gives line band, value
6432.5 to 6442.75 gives 0.3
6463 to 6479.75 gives -0.9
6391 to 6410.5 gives -0.2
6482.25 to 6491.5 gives -0.3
